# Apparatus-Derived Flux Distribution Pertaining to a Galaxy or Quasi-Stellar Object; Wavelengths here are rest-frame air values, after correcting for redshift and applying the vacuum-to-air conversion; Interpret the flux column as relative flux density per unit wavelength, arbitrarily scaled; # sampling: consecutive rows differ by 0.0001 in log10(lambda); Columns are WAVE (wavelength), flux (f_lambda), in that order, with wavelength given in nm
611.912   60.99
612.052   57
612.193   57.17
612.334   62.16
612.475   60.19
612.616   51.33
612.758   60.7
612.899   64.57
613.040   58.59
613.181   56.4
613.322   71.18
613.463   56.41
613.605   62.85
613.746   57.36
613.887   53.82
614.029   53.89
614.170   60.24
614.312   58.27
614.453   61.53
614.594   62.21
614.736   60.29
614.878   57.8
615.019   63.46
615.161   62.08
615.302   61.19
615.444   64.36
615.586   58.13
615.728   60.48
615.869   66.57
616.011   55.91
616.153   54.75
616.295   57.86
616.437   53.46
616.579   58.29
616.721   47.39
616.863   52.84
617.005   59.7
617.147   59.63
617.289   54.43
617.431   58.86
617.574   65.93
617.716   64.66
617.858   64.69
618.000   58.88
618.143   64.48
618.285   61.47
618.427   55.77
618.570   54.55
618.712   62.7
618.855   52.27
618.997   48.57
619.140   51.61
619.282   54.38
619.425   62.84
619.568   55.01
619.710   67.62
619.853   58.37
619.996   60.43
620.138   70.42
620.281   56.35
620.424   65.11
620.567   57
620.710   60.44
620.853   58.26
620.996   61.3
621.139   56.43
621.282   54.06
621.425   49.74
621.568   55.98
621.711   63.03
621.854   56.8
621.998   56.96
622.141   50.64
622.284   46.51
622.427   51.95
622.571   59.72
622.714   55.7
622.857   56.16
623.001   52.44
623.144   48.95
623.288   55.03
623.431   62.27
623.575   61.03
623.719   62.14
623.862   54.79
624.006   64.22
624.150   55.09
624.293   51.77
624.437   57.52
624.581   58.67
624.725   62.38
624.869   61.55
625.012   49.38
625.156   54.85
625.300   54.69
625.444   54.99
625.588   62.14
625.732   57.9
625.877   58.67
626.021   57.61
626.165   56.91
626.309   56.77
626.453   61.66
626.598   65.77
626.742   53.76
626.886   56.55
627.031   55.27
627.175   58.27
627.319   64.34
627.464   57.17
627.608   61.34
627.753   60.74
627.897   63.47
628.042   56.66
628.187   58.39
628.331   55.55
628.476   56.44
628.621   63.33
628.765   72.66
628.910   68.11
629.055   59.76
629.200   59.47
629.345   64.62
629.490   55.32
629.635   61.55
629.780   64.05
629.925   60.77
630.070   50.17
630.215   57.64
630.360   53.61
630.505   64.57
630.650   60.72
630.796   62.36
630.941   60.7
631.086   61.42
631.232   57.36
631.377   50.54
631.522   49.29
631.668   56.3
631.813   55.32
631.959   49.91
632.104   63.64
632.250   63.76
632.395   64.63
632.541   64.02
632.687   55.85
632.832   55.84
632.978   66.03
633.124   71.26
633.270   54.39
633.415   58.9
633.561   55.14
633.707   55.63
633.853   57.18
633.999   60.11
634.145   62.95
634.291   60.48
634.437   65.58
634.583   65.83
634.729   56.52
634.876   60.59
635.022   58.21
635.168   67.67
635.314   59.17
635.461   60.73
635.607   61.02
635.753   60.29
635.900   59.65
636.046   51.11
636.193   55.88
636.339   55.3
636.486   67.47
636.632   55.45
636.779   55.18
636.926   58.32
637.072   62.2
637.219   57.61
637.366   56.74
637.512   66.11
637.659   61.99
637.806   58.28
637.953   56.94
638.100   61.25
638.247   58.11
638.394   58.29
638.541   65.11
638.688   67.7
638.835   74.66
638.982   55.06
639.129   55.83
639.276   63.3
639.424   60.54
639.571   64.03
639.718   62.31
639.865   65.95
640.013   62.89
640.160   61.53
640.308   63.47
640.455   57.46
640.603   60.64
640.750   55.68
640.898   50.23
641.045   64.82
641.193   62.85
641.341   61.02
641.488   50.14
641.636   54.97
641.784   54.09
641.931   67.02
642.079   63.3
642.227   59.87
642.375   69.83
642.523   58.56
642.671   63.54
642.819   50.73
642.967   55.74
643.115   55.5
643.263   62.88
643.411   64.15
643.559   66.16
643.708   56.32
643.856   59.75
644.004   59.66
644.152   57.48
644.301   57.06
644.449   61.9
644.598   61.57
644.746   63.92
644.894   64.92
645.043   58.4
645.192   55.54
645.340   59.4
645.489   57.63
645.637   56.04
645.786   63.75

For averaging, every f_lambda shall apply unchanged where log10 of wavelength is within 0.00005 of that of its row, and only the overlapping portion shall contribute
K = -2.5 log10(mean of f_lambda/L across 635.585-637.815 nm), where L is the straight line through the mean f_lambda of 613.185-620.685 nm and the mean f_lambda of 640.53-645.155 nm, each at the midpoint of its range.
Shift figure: 0.01 mag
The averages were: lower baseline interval 59.2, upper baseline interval 59.7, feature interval 58.9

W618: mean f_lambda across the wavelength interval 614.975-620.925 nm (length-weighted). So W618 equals 59.1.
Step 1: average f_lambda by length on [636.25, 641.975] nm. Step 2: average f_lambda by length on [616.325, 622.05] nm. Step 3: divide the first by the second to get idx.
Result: 1.03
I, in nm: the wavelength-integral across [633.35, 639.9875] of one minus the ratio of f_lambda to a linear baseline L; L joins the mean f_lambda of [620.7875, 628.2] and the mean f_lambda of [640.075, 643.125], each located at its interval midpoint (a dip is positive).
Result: -0.20 nm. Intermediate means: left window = 57.3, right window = 59.2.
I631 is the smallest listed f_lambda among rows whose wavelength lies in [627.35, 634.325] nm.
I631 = 49.29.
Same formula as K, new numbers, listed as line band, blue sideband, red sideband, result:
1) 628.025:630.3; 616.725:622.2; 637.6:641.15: -0.01 mag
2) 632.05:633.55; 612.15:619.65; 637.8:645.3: -0.03 mag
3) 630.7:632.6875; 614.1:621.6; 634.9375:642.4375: 0.03 mag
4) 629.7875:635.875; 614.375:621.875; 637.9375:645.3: 0.01 mag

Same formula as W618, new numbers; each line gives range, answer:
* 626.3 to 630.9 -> 60.1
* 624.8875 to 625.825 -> 56.1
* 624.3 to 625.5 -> 56.5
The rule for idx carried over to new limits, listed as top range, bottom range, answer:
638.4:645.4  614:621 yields 1.02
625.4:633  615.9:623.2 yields 1.03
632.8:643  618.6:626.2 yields 1.05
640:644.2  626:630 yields 0.99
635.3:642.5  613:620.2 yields 1.02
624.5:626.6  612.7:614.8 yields 0.97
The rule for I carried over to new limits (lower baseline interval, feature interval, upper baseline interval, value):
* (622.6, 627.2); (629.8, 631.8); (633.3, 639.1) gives 0.044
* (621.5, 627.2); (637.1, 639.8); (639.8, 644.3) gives -0.097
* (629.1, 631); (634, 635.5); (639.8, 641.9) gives -0.058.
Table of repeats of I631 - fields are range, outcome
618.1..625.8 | 46.51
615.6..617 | 47.39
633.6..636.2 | 51.11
